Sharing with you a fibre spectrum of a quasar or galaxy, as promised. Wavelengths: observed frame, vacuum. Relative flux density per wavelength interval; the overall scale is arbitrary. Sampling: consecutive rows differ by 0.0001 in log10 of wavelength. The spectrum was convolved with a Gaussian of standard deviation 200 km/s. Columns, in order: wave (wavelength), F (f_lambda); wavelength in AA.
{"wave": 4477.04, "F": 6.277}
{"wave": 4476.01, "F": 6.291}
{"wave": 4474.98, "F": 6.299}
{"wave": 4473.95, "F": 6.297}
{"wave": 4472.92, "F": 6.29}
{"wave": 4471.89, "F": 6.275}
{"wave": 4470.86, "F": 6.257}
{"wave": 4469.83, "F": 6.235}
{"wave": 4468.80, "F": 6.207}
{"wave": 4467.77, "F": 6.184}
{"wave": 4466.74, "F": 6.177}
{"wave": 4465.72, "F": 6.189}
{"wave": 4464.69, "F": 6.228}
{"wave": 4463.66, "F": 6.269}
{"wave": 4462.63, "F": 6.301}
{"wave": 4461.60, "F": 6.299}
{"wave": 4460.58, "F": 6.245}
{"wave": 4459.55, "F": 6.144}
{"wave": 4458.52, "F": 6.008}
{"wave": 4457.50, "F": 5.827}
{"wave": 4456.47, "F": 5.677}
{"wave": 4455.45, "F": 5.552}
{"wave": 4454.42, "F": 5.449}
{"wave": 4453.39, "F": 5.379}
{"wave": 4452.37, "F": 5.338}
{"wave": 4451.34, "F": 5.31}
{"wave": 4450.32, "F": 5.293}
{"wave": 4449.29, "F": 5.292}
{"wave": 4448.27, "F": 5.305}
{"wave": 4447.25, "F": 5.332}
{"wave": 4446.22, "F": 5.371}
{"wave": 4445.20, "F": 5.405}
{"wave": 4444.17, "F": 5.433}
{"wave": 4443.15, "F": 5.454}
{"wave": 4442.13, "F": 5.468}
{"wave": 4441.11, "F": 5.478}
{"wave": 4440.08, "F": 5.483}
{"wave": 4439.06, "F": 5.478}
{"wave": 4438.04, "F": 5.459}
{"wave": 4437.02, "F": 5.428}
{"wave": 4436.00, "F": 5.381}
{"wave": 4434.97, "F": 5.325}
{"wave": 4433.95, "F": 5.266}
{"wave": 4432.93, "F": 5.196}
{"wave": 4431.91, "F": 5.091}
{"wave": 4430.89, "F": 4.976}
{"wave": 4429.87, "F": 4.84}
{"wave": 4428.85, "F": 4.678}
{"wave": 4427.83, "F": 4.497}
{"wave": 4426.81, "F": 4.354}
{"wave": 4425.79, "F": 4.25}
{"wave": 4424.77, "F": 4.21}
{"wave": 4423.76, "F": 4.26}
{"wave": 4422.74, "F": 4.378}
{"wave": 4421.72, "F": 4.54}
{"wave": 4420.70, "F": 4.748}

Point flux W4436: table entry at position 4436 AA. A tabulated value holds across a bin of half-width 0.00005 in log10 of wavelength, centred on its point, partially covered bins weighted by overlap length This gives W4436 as 5.381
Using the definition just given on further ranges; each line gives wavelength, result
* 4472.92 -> 6.29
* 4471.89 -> 6.275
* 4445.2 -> 5.405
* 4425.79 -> 4.25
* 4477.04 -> 6.277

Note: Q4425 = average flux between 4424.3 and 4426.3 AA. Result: 4.23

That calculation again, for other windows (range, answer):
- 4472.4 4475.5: 6.3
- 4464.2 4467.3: 6.21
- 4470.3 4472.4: 6.26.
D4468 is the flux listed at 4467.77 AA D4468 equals 6.184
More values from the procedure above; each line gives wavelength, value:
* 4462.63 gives 6.301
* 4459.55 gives 6.144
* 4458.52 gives 6.008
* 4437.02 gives 5.428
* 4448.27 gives 5.305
